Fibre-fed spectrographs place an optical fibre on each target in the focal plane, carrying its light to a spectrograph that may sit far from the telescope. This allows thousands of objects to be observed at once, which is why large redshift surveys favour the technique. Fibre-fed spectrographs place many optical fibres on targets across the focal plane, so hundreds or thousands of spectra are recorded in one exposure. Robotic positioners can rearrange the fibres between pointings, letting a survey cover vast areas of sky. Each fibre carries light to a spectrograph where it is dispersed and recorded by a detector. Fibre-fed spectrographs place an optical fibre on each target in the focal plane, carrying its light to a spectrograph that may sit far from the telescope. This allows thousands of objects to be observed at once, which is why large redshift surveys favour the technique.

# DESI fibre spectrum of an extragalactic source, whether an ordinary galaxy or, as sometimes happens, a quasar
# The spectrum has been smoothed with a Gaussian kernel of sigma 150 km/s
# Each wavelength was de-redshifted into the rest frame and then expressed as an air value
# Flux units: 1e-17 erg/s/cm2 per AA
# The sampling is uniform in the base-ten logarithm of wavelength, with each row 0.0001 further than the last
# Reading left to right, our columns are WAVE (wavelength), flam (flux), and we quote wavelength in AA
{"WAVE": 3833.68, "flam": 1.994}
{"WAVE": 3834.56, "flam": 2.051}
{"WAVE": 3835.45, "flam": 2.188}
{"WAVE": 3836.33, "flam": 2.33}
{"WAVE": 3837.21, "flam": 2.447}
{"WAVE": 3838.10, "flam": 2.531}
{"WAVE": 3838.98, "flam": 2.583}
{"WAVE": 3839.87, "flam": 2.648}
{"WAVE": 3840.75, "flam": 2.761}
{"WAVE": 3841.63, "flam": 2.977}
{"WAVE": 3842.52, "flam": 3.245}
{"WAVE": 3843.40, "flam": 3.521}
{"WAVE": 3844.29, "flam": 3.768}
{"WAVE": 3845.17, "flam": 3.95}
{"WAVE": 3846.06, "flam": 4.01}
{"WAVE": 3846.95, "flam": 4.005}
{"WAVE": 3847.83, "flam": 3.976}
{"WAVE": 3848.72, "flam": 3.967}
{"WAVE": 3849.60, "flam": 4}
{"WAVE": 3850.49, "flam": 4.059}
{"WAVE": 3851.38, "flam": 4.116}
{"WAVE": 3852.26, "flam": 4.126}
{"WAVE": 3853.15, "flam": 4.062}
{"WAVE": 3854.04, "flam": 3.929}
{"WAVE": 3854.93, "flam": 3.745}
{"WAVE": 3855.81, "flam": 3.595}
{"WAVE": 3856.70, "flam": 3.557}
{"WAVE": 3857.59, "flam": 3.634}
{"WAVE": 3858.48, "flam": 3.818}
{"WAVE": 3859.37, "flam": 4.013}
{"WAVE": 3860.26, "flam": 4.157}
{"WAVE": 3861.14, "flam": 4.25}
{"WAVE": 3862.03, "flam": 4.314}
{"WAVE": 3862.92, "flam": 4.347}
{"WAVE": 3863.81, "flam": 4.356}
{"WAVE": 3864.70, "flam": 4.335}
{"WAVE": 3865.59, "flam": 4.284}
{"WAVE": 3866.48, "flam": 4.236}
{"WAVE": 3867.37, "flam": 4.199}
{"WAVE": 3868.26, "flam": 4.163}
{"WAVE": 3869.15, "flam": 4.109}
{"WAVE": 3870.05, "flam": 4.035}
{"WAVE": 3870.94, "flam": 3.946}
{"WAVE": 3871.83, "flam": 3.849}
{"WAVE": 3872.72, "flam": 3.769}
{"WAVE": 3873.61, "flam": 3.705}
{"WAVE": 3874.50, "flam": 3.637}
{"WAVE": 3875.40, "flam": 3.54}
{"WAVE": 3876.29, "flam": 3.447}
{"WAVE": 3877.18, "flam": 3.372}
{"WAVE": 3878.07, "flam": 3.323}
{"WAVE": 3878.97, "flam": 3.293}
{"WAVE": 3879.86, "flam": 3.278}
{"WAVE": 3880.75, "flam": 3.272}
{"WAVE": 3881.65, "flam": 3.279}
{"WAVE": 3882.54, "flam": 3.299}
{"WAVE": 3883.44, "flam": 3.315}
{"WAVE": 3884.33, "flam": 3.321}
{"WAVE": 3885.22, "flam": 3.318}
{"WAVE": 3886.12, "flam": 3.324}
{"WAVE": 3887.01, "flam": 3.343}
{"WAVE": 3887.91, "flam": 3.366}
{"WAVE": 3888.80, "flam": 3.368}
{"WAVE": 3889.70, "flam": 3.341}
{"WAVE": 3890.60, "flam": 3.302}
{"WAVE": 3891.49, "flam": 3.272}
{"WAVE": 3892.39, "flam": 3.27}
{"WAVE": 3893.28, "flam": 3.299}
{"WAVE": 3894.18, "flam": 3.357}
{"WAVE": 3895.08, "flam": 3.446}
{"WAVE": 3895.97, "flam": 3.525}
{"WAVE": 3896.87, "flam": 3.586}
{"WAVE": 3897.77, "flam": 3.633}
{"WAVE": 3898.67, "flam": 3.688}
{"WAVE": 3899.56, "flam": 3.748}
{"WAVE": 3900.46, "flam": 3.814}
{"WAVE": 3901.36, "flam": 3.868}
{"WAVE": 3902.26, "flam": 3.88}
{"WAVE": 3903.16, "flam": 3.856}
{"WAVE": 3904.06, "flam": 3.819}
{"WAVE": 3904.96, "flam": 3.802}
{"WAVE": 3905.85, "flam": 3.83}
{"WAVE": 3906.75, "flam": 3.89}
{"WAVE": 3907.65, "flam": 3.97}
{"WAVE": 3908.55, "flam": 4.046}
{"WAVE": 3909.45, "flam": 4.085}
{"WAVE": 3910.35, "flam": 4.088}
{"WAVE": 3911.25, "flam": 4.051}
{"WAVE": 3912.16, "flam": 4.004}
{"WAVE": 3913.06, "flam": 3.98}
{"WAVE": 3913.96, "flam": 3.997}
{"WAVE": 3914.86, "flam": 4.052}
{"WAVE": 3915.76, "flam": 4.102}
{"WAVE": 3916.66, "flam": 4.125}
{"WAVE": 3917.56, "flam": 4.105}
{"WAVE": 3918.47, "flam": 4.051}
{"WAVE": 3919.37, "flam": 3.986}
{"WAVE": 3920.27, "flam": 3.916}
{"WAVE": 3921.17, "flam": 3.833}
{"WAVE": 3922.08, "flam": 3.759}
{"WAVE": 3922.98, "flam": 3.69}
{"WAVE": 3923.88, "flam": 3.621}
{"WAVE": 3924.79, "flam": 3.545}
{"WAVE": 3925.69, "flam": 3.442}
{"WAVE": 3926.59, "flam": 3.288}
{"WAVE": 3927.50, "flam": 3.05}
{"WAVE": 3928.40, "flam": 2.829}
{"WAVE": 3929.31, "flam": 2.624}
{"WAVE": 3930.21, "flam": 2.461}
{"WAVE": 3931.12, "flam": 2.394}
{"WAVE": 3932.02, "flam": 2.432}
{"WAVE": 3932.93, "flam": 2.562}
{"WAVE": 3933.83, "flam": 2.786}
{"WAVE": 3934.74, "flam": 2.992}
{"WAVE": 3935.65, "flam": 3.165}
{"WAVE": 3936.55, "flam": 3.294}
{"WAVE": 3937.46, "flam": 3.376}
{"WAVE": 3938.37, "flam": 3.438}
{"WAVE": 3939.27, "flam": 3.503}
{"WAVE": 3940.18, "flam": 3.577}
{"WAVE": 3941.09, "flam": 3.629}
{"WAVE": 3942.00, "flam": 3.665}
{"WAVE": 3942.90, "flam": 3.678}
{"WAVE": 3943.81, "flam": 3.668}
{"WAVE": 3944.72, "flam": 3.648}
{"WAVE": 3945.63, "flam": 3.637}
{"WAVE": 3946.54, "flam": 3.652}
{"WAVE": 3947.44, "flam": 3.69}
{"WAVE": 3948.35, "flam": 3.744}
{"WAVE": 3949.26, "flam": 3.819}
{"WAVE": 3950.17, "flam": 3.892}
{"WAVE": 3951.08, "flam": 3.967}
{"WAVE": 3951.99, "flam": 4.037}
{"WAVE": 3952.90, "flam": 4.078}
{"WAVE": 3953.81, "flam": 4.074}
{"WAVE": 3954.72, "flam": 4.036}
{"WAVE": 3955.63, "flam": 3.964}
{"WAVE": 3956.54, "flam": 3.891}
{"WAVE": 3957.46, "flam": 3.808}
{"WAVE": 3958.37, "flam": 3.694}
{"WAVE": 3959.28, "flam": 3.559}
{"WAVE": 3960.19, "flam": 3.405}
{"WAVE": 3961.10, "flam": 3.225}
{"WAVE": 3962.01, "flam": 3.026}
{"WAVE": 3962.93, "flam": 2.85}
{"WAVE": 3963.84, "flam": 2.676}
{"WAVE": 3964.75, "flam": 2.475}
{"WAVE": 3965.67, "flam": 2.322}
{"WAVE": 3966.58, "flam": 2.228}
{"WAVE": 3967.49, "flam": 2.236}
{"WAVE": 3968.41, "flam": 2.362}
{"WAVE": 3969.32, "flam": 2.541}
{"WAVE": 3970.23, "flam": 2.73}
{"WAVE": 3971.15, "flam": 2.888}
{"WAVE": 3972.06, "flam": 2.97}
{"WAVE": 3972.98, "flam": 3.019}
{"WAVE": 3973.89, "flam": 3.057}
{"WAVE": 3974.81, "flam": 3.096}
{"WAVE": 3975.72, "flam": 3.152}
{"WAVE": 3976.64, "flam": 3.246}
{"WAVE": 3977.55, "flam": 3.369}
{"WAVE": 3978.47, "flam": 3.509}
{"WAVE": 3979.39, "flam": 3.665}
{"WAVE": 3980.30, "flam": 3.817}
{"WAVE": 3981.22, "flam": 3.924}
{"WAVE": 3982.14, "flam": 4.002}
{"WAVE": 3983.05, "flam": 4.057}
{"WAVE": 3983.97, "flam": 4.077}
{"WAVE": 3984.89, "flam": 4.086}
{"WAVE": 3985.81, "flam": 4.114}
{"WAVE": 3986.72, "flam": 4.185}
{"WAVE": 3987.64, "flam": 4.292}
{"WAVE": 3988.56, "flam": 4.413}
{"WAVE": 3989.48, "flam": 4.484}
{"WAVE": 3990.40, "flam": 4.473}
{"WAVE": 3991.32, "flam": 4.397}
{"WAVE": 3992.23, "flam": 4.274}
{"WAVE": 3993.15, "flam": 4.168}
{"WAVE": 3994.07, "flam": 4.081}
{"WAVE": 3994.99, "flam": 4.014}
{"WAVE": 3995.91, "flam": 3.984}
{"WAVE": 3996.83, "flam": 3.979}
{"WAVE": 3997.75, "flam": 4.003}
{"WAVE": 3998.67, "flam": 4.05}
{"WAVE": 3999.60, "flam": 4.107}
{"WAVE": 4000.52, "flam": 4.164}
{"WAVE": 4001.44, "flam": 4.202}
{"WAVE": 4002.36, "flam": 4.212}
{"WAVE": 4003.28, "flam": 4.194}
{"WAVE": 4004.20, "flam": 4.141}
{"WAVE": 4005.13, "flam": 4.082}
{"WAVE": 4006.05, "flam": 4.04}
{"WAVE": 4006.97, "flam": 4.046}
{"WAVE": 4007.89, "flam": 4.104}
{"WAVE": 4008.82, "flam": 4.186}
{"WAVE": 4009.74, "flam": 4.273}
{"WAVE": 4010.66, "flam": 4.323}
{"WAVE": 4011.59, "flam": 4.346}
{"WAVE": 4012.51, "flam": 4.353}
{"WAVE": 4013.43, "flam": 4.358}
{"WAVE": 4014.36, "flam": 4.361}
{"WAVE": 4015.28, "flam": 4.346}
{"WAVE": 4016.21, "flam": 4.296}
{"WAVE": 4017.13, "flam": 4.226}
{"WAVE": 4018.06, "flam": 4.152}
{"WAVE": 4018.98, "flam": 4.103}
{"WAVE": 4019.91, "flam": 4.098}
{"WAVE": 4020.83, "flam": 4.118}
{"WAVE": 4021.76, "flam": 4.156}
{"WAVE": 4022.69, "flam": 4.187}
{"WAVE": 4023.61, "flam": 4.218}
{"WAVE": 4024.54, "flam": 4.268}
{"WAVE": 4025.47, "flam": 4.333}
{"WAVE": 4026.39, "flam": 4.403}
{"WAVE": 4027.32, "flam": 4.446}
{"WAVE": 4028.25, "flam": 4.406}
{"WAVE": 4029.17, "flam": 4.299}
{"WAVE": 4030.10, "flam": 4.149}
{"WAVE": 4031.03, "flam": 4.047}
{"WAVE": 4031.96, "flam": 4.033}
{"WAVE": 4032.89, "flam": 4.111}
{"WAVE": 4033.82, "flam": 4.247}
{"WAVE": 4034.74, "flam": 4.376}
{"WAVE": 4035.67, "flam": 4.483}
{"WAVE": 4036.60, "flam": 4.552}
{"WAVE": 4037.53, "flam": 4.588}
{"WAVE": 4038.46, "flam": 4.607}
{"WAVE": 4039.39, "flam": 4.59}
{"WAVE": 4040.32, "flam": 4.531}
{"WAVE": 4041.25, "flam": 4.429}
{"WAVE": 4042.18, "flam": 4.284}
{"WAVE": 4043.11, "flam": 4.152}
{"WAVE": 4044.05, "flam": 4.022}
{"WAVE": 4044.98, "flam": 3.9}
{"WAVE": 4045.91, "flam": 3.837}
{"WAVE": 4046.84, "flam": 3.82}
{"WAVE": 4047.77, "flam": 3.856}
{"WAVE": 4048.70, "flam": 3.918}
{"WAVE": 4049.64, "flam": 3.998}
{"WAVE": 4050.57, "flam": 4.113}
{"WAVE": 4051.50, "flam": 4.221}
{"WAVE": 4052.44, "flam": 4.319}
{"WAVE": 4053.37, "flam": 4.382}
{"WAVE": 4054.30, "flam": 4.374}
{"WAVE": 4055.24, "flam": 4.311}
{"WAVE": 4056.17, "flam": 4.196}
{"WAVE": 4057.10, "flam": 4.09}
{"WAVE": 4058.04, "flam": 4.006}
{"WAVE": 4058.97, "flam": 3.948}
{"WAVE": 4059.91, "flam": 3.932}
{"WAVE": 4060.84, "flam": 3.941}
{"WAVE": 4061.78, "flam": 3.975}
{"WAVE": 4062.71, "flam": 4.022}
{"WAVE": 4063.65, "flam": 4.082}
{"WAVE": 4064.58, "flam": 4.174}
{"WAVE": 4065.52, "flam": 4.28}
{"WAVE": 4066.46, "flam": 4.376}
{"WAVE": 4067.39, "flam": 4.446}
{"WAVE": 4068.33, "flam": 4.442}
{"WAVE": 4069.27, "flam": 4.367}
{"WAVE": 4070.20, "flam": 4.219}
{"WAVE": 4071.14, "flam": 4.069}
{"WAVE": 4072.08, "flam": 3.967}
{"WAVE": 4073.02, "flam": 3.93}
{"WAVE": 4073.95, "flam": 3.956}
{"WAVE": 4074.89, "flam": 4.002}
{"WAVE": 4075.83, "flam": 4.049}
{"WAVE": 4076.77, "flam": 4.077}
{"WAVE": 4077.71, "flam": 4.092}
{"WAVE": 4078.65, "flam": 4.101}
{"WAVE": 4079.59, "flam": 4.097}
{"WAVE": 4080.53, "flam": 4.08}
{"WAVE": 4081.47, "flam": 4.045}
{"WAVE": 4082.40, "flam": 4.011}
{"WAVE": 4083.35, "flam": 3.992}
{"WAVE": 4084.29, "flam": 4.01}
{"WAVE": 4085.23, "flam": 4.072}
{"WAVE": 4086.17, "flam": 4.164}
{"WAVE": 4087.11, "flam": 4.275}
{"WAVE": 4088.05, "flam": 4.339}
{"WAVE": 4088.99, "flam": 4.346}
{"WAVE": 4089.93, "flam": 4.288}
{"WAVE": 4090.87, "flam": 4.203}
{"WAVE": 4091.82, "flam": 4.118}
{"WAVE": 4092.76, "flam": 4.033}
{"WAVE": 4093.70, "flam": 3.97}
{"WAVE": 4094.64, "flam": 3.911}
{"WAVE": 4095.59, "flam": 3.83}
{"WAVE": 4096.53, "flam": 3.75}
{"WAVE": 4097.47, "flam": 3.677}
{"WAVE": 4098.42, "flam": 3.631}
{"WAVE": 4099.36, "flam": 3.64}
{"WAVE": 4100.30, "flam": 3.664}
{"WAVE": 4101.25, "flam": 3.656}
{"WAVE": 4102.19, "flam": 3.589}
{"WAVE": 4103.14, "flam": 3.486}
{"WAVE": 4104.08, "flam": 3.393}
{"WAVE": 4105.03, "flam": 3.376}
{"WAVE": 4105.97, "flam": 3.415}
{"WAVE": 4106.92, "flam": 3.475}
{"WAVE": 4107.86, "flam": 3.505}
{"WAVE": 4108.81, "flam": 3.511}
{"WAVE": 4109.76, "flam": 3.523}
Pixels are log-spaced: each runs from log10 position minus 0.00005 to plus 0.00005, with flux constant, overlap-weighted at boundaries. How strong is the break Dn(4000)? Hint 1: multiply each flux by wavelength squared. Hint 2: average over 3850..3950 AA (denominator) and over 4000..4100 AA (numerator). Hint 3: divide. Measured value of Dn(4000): 1.23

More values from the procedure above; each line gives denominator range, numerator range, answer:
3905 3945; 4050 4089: 1.25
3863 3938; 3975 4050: 1.22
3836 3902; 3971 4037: 1.20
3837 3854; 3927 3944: 0.92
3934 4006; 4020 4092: 1.20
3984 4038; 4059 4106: 0.98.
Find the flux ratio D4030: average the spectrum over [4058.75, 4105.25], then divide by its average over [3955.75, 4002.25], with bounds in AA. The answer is 1.12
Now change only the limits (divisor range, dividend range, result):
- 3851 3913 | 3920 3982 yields 0.89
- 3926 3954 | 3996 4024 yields 1.24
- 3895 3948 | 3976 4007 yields 1.13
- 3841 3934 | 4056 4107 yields 1.09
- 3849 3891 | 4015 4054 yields 1.13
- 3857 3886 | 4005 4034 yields 1.12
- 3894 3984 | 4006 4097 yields 1.19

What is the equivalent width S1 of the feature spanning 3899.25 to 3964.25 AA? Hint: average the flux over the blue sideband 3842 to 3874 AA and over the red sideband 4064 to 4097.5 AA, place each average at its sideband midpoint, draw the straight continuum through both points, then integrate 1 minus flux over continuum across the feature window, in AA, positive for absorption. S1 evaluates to 6.66 AA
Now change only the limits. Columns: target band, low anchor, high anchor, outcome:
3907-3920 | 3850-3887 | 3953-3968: -1.9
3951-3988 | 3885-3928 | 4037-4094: 4.6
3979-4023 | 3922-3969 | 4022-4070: -4.1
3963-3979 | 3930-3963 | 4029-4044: 3.9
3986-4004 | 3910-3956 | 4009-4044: -0.6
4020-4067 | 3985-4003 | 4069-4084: -1.0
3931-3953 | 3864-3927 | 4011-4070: 2.4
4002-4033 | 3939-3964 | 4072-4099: -3.0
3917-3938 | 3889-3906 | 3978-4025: 2.6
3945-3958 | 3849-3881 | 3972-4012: 0.2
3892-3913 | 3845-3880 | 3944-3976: -0.6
